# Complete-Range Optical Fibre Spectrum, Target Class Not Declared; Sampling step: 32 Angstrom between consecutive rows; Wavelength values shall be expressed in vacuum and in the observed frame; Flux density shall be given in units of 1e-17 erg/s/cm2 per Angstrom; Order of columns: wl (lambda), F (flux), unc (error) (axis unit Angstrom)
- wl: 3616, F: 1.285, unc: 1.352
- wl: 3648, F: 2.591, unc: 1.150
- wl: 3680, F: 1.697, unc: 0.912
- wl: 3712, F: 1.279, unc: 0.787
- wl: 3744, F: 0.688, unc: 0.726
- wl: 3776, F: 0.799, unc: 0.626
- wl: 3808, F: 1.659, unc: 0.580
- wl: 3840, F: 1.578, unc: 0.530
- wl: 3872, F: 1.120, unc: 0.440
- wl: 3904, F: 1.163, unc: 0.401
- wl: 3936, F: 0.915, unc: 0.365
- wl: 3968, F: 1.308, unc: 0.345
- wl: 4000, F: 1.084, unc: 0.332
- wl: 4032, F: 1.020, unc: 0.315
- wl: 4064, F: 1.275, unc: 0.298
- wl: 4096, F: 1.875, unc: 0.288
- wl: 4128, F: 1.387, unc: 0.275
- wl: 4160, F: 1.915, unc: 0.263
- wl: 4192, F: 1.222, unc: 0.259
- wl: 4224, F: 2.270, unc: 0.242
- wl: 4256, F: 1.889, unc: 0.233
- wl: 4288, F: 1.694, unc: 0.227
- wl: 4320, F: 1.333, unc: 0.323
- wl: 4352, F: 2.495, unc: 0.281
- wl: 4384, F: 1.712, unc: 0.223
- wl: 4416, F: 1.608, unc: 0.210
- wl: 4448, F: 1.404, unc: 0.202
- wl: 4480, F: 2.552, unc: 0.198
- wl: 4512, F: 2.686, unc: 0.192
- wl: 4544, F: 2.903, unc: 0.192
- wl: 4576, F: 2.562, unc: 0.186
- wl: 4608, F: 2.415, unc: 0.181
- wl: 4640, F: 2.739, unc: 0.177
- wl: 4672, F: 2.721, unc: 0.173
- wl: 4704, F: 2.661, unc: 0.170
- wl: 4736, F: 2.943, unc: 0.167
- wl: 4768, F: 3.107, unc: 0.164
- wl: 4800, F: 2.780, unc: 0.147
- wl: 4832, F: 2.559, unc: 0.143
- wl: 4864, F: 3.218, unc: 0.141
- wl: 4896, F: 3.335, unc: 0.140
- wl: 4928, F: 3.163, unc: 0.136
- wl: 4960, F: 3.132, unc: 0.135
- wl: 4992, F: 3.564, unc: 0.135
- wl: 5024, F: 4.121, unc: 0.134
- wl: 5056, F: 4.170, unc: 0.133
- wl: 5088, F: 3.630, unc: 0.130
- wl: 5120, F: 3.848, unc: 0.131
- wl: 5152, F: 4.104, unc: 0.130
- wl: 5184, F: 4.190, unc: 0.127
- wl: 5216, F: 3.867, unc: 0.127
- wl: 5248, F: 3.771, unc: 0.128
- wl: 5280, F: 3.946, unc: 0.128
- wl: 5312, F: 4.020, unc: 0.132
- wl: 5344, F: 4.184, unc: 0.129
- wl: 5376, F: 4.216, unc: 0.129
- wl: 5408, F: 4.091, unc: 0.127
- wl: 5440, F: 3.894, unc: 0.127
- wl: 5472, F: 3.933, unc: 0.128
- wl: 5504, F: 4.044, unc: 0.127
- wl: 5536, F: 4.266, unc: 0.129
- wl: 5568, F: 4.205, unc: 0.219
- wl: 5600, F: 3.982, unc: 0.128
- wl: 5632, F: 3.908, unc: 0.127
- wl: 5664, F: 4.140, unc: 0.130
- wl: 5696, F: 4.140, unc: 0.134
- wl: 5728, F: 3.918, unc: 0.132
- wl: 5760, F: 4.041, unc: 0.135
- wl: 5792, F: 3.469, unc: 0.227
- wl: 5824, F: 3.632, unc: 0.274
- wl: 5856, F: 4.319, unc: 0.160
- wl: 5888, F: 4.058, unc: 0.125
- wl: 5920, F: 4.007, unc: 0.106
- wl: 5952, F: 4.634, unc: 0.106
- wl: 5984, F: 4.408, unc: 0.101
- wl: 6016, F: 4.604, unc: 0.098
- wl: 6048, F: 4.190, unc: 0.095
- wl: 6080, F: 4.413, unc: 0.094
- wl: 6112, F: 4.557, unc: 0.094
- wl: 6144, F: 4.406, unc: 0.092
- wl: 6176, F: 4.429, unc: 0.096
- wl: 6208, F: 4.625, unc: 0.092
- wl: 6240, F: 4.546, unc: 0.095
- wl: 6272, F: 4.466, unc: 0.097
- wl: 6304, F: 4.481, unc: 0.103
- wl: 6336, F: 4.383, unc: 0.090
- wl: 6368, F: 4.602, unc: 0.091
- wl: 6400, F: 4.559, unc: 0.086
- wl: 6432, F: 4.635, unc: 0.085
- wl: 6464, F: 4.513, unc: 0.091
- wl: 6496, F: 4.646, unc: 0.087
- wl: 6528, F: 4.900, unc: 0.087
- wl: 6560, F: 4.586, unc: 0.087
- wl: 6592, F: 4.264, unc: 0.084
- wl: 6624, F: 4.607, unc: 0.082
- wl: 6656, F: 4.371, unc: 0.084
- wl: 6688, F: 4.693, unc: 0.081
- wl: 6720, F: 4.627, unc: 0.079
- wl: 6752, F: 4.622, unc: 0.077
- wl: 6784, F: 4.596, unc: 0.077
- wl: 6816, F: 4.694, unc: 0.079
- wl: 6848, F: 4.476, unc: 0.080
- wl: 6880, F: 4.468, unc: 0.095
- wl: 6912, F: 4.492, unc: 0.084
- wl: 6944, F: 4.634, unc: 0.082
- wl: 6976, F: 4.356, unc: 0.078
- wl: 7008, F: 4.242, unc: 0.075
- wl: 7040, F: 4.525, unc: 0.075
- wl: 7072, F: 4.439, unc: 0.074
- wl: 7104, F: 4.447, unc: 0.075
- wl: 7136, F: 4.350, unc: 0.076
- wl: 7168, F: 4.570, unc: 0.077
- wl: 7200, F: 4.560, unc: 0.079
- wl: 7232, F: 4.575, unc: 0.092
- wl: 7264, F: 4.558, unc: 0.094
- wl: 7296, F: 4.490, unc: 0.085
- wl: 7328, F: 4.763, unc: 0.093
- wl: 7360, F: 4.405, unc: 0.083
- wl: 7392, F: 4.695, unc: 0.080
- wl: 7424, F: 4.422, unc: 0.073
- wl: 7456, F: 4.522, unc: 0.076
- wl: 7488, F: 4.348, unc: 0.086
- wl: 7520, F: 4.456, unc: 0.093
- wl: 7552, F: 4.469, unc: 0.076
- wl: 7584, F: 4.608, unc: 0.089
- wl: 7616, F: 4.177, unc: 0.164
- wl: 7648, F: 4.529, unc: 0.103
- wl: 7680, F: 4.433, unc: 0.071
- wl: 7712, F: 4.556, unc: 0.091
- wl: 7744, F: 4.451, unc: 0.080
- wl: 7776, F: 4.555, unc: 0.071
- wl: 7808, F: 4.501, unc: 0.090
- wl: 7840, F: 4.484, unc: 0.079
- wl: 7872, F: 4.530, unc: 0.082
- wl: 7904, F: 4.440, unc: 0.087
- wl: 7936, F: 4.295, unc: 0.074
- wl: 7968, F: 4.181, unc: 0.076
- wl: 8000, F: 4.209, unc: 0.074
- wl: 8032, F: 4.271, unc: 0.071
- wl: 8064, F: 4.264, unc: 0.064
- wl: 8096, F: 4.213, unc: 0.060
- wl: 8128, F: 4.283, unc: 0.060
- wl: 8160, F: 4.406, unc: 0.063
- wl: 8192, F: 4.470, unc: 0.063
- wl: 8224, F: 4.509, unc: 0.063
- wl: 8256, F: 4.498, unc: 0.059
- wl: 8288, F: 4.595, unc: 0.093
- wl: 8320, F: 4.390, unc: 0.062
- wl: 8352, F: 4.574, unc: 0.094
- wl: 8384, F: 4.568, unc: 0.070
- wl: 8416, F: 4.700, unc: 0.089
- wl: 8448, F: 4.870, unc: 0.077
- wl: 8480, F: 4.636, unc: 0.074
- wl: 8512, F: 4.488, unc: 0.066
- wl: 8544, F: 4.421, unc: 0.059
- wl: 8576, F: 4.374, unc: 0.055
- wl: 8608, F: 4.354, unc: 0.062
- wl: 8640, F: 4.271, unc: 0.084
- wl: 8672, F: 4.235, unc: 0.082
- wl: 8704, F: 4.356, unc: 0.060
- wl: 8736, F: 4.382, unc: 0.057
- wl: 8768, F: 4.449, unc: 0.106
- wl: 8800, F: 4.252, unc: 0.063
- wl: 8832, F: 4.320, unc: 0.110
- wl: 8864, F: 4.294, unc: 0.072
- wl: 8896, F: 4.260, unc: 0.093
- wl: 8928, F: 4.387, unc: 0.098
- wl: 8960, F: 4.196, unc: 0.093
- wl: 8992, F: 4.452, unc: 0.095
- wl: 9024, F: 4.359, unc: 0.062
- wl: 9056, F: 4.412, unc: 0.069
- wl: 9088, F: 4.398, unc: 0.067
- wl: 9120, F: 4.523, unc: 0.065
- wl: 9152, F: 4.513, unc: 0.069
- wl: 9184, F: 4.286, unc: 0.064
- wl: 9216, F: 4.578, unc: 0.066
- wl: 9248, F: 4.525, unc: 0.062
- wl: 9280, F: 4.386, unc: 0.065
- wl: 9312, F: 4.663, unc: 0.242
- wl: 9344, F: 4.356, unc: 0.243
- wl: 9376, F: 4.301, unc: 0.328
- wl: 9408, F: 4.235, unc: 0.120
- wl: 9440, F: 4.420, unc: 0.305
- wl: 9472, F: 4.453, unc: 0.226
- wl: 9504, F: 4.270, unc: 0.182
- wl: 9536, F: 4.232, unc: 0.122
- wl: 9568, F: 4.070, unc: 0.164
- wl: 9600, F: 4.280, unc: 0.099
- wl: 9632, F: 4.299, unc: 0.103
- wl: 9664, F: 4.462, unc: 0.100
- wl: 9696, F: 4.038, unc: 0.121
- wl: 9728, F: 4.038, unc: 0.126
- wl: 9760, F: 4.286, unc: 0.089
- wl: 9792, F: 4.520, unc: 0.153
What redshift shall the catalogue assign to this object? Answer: 0.120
